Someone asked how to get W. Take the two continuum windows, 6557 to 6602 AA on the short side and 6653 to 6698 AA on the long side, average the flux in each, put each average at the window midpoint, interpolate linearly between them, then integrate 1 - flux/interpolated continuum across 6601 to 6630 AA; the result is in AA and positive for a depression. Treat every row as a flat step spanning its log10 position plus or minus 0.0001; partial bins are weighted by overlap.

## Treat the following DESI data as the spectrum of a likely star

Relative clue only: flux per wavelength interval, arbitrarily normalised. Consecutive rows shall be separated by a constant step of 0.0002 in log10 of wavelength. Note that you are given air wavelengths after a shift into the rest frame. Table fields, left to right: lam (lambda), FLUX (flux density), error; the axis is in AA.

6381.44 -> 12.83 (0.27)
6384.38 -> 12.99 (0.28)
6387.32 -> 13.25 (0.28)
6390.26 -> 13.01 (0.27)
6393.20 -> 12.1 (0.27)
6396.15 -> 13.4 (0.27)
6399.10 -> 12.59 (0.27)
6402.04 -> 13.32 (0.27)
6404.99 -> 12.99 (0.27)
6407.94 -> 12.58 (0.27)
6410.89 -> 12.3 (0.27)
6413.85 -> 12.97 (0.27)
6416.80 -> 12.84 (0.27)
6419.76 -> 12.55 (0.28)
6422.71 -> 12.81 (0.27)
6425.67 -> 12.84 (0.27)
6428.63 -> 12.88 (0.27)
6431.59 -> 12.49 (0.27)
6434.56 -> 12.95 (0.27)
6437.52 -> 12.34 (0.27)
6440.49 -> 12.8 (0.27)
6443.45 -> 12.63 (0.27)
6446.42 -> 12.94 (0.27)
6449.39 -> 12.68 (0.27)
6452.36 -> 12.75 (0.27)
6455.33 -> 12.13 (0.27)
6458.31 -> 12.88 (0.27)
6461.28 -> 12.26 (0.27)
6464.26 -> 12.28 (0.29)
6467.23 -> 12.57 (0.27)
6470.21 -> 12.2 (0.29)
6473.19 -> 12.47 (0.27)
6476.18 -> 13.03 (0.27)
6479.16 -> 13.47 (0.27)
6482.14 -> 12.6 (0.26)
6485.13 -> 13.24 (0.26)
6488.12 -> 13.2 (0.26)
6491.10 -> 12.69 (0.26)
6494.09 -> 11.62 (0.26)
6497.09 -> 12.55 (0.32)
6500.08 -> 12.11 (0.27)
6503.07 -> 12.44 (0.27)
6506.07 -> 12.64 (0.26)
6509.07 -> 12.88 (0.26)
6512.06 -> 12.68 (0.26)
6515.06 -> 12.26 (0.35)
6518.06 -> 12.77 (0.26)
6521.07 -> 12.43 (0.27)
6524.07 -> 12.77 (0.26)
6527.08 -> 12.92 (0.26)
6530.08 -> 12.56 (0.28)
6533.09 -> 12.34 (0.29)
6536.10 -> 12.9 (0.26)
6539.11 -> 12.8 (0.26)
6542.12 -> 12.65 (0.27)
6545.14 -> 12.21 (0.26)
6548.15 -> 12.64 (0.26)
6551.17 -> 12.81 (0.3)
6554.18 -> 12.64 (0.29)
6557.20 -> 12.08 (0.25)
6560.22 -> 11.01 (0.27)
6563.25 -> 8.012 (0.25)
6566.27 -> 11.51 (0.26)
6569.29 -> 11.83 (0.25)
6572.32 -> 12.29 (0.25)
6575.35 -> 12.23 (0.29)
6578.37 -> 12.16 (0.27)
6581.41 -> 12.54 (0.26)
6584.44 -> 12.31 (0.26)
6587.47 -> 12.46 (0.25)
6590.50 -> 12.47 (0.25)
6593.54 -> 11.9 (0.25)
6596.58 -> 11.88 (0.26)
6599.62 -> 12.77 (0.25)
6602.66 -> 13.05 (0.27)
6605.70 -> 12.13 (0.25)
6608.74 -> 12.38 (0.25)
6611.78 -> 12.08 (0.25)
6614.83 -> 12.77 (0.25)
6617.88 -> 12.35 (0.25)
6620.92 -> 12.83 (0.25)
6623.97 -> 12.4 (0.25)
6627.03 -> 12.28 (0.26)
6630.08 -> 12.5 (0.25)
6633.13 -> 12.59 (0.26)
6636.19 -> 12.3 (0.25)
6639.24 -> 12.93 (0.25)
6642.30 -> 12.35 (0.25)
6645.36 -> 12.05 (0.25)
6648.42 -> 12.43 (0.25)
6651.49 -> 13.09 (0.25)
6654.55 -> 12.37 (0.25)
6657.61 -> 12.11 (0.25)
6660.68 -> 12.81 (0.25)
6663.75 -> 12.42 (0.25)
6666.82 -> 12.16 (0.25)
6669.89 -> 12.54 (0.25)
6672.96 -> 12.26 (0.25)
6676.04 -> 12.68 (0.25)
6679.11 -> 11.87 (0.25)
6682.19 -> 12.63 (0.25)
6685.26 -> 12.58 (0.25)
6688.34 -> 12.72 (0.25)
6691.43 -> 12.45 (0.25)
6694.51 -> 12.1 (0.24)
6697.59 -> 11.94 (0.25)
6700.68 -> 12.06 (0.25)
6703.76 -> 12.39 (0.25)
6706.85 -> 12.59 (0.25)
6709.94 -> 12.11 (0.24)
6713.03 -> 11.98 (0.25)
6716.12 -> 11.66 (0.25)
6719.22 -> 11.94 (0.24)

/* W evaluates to -1.0 AA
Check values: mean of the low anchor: 11.8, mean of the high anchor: 12.4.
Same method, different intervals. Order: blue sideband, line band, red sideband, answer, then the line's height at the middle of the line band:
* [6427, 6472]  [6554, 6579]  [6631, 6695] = 2.1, 12.5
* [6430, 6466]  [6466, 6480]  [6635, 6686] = -0.2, 12.6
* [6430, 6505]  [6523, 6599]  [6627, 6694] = 2.3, 12.5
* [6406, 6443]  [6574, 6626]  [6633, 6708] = 0.4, 12.5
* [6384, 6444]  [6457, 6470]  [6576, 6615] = 0.2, 12.7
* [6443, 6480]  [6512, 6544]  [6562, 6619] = -0.8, 12.3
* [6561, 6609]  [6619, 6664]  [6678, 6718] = -1.5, 12.1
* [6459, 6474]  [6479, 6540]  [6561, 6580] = -3.5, 11.9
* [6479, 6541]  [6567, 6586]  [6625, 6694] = 0.5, 12.6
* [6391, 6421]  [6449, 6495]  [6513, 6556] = 0.2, 12.7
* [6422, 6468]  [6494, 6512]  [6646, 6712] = 0.2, 12.6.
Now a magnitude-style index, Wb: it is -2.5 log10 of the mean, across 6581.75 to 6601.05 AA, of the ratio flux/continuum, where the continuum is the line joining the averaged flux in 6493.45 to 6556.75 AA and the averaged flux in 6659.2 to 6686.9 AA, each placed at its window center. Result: 0.02 mag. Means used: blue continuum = 12.6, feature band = 12.3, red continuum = 12.4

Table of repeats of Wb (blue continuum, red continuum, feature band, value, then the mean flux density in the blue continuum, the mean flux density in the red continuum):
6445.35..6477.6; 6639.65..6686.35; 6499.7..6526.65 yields -0.01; 12.6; 12.4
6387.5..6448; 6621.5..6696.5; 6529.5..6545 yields 0.00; 12.8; 12.4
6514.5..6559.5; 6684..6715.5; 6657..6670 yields -0.01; 12.6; 12.3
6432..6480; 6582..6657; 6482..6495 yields -0.01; 12.6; 12.4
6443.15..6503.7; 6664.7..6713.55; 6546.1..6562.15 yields 0.03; 12.6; 12.3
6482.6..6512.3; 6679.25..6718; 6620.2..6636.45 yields -0.01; 12.6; 12.2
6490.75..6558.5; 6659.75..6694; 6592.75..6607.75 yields 0.01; 12.5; 12.4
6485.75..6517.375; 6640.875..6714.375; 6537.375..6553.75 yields -0.01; 12.5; 12.4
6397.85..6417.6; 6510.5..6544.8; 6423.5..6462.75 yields 0.01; 12.8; 12.6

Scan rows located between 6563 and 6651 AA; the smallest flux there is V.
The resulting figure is 8.012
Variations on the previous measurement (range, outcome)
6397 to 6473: 12.13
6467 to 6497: 11.62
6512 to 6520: 12.26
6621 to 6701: 11.87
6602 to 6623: 12.08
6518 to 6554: 12.21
